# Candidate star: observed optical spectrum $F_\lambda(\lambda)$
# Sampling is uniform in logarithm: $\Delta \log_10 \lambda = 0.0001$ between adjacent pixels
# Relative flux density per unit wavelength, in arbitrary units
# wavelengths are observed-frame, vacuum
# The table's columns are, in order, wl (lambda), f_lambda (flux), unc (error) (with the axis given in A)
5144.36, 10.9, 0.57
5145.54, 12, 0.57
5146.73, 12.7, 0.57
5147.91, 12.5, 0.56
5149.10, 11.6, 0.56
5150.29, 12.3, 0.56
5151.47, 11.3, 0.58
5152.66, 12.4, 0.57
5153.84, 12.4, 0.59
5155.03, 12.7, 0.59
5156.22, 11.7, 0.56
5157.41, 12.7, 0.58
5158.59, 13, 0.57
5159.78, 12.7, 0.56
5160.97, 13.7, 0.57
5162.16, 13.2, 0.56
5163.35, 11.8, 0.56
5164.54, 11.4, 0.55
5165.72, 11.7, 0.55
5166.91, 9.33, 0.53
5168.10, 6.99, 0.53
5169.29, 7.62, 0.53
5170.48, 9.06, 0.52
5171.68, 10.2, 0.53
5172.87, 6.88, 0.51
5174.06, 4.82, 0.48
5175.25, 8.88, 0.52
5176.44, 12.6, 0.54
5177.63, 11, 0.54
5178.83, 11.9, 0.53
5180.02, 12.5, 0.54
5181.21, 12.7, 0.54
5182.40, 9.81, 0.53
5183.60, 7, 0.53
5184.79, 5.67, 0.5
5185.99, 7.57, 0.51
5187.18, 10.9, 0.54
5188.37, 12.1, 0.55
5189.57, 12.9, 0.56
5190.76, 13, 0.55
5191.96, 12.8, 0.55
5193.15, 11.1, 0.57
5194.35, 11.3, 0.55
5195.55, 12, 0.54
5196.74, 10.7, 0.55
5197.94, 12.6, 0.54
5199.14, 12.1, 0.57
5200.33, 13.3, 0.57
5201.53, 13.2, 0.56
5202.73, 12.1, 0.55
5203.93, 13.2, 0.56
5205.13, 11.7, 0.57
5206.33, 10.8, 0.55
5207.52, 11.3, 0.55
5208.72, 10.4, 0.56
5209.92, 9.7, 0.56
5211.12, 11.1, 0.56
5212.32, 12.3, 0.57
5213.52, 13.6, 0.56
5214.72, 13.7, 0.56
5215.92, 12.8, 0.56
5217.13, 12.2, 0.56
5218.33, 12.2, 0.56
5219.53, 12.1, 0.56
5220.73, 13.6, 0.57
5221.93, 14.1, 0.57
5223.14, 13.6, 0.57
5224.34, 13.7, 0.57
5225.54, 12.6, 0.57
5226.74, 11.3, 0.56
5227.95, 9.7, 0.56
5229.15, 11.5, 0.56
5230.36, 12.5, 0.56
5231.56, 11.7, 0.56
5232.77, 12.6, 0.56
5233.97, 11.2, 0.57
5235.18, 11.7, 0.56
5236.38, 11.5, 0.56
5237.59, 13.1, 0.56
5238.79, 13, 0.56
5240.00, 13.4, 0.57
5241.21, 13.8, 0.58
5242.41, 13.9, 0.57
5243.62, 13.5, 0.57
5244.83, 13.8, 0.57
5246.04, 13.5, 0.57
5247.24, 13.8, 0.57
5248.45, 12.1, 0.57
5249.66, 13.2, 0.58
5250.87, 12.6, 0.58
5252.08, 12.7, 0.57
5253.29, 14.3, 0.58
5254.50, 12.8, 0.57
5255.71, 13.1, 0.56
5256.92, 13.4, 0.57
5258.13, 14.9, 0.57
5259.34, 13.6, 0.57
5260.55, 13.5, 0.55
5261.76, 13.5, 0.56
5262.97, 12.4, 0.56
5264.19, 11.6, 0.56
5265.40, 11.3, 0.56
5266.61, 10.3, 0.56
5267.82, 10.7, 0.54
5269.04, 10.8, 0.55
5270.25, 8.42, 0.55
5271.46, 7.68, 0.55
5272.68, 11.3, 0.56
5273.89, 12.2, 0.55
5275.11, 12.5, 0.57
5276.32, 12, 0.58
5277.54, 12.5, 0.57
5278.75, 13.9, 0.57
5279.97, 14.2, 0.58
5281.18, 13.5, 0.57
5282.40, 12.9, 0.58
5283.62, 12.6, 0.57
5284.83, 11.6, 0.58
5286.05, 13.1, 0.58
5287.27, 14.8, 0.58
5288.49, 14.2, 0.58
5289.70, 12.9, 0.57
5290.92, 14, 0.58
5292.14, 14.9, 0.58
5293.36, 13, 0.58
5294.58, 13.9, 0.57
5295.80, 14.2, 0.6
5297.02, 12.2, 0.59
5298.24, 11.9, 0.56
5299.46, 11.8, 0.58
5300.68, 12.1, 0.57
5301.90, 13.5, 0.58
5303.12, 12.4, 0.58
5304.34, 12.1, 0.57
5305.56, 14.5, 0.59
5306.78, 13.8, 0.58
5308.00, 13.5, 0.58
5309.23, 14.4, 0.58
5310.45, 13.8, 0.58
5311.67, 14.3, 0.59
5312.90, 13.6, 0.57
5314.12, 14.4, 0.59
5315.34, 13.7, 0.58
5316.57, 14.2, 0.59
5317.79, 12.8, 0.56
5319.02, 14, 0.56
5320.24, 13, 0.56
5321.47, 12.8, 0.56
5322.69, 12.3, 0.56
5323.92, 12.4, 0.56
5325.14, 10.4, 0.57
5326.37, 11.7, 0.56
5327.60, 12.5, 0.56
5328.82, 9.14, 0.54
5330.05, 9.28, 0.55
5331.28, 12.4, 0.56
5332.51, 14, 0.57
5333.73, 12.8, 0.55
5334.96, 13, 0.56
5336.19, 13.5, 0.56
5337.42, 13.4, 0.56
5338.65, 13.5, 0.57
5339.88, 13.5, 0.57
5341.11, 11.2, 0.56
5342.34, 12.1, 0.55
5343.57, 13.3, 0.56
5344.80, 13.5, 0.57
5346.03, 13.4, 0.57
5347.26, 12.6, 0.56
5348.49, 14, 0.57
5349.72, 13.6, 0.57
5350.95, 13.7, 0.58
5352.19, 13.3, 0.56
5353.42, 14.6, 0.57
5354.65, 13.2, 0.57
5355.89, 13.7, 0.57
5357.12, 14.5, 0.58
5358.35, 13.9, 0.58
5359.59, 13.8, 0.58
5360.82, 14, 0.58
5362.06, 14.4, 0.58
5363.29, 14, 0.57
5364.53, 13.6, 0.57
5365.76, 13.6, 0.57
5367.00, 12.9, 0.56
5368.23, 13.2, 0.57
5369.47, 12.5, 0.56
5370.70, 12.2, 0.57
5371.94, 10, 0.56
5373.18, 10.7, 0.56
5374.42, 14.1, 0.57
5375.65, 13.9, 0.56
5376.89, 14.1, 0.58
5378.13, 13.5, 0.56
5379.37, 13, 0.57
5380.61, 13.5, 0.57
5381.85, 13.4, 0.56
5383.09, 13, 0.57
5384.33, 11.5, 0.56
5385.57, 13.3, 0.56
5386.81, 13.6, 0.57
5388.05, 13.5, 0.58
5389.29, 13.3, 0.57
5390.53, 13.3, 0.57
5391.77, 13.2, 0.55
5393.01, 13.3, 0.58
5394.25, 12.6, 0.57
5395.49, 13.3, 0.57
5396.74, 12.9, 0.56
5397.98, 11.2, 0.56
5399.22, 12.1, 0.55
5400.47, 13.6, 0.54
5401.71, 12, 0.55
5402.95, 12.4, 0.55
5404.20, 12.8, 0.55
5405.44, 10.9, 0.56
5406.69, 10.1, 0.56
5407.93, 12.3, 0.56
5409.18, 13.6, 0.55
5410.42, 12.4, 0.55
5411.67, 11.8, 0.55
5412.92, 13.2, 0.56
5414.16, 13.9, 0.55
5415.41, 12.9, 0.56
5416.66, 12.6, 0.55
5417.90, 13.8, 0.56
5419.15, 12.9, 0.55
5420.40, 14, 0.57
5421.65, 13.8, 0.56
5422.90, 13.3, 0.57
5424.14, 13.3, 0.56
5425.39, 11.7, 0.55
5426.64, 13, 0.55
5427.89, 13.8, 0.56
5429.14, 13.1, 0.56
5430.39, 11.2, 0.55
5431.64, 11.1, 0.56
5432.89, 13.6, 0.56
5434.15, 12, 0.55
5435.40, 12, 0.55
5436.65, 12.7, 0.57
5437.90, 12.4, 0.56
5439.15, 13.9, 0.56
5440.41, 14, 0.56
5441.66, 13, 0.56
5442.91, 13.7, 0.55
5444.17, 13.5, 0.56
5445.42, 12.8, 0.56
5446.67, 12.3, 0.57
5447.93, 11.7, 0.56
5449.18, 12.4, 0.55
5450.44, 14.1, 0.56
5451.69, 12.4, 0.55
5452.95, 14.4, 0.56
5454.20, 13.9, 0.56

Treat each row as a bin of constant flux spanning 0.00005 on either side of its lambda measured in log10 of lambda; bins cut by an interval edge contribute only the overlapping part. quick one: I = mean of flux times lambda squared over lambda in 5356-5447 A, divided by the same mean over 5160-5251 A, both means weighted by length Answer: 1.20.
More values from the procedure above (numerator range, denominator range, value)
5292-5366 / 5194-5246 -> 1.11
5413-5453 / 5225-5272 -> 1.13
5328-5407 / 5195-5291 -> 1.09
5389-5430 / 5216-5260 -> 1.06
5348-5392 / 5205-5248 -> 1.13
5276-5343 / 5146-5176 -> 1.26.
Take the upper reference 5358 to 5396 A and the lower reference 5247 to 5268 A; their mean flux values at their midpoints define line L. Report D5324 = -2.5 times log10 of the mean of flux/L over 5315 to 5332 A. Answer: 0.07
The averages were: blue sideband 12.8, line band 12.2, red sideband 13.2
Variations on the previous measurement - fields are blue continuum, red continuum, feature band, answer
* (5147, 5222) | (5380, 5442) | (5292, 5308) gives -0.08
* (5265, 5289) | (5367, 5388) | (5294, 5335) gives -0.04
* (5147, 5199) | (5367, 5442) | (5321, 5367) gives -0.06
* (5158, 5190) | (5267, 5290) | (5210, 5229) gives -0.13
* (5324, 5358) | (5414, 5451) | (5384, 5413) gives 0.03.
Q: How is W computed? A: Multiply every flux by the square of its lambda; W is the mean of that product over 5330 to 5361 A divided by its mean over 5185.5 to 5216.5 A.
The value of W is 1.18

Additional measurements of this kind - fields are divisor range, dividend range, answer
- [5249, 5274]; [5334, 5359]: 1.14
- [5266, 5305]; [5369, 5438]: 1.07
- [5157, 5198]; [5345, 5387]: 1.34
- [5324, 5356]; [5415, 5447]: 1.05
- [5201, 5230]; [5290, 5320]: 1.14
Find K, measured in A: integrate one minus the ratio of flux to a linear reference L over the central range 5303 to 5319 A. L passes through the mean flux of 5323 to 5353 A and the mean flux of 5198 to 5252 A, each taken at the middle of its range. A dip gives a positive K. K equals -1.4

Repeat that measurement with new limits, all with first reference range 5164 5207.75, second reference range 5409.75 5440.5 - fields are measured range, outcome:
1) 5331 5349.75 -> -1.58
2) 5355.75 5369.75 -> -1.60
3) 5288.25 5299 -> -1.62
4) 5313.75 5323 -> -1.18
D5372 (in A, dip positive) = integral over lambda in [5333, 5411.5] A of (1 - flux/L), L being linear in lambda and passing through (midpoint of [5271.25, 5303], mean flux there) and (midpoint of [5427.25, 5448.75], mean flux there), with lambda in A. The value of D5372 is -1.3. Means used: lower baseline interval 12.9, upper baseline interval 12.7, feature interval 13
